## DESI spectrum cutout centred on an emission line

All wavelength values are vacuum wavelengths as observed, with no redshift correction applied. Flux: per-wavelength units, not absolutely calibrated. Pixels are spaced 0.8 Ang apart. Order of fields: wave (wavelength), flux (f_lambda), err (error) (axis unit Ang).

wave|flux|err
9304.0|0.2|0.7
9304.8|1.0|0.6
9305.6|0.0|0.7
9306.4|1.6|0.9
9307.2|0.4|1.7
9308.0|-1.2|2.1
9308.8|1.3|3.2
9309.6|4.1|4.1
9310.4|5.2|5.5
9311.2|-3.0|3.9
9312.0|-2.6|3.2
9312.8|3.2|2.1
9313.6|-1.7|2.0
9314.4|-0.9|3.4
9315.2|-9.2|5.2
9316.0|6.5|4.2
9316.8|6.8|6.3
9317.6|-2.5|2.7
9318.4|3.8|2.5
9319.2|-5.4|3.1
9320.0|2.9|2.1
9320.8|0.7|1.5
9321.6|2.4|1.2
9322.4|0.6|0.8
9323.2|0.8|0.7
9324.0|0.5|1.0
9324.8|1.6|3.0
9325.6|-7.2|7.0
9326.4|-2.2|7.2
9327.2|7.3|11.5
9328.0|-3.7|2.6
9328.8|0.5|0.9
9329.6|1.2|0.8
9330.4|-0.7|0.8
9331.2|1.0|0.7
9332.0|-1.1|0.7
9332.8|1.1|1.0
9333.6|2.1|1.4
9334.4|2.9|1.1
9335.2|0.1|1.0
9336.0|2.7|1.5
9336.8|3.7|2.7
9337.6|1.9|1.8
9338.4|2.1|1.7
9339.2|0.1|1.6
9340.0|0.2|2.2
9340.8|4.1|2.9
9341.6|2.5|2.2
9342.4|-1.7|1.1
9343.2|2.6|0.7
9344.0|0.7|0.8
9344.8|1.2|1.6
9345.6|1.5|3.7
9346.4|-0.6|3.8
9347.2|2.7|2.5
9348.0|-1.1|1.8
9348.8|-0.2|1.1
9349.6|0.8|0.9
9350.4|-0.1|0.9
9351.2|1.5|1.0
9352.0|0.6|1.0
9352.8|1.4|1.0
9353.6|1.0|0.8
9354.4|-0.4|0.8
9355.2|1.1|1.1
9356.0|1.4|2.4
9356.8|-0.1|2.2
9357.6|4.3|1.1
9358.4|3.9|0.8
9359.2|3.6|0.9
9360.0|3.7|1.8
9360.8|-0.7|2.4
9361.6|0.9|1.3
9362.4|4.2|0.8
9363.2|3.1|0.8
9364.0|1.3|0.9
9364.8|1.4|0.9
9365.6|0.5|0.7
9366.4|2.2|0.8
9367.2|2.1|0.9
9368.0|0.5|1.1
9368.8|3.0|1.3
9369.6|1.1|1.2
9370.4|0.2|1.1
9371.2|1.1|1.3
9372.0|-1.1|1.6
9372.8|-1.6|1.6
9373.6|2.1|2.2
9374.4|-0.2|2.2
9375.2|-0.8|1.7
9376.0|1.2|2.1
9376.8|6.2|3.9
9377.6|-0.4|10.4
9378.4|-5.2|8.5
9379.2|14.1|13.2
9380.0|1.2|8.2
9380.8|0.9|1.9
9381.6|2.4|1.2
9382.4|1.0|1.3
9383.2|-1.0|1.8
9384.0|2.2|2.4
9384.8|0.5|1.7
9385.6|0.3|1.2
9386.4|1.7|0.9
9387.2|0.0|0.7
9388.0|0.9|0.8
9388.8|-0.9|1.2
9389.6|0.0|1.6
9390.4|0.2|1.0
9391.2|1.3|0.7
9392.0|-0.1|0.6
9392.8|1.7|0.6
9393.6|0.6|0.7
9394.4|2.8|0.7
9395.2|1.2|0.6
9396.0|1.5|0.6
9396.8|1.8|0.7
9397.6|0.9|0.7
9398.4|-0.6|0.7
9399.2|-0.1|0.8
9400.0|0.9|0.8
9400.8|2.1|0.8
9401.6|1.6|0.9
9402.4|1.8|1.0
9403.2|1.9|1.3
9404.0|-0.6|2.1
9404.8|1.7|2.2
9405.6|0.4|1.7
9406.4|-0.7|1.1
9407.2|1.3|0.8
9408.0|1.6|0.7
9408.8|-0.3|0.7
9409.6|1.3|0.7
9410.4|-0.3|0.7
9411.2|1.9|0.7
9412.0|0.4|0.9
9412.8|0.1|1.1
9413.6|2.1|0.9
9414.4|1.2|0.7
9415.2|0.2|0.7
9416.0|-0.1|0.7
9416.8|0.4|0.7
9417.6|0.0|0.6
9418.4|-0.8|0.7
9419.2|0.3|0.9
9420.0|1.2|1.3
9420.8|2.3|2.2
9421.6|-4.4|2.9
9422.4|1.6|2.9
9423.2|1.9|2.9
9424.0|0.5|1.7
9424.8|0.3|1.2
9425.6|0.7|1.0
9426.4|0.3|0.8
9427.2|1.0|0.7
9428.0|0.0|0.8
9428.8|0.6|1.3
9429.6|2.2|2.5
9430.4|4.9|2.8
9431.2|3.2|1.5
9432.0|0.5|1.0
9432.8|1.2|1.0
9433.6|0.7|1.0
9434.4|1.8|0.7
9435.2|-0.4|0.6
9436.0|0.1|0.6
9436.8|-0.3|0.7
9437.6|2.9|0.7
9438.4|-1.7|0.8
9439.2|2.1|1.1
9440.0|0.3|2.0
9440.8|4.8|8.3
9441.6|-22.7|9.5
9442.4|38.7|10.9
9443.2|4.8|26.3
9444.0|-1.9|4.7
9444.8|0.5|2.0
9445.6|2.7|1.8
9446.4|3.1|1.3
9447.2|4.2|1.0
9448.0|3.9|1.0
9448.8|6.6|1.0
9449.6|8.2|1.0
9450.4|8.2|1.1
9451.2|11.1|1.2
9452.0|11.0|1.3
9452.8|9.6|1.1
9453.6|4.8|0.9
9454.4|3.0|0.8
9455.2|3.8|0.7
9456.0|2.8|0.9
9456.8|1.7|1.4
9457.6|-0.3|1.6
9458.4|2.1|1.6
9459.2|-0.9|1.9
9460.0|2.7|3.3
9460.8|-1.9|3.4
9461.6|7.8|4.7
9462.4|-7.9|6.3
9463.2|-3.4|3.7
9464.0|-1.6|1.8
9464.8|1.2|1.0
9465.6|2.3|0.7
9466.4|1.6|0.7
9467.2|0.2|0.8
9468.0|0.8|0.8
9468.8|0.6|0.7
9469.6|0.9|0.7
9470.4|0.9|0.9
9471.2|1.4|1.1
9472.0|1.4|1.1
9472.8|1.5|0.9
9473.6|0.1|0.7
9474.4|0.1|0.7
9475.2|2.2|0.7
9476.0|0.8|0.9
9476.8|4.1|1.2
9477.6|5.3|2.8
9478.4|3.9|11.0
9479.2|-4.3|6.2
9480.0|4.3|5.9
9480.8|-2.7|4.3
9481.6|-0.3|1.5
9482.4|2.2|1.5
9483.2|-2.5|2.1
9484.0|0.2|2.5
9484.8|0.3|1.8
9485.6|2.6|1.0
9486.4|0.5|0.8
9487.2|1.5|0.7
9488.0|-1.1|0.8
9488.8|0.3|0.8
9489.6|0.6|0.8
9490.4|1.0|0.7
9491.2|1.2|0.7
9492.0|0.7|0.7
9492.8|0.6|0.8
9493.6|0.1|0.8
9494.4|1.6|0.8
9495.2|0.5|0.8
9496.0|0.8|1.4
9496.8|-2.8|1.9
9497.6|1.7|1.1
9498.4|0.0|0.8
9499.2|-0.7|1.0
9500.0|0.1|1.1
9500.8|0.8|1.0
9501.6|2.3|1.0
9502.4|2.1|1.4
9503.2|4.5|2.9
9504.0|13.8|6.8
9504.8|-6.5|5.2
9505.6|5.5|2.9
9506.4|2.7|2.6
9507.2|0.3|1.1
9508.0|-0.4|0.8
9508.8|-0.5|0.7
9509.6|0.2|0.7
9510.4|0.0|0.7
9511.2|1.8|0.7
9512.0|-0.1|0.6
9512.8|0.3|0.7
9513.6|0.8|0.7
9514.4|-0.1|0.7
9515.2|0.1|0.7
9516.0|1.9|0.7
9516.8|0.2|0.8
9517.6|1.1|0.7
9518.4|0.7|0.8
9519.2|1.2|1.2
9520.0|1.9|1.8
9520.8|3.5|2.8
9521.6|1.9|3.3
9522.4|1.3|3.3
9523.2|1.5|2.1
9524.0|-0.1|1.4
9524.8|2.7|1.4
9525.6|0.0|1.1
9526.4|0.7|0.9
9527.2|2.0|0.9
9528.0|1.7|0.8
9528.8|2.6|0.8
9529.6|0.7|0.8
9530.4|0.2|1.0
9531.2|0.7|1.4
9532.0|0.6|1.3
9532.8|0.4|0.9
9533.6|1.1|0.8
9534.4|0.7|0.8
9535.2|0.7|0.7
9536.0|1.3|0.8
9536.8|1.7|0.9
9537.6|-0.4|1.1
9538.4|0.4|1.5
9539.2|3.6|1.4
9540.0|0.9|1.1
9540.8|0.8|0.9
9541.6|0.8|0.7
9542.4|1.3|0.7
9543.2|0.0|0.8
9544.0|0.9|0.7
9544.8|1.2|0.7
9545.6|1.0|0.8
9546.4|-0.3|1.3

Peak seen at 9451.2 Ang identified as [O III] 5007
